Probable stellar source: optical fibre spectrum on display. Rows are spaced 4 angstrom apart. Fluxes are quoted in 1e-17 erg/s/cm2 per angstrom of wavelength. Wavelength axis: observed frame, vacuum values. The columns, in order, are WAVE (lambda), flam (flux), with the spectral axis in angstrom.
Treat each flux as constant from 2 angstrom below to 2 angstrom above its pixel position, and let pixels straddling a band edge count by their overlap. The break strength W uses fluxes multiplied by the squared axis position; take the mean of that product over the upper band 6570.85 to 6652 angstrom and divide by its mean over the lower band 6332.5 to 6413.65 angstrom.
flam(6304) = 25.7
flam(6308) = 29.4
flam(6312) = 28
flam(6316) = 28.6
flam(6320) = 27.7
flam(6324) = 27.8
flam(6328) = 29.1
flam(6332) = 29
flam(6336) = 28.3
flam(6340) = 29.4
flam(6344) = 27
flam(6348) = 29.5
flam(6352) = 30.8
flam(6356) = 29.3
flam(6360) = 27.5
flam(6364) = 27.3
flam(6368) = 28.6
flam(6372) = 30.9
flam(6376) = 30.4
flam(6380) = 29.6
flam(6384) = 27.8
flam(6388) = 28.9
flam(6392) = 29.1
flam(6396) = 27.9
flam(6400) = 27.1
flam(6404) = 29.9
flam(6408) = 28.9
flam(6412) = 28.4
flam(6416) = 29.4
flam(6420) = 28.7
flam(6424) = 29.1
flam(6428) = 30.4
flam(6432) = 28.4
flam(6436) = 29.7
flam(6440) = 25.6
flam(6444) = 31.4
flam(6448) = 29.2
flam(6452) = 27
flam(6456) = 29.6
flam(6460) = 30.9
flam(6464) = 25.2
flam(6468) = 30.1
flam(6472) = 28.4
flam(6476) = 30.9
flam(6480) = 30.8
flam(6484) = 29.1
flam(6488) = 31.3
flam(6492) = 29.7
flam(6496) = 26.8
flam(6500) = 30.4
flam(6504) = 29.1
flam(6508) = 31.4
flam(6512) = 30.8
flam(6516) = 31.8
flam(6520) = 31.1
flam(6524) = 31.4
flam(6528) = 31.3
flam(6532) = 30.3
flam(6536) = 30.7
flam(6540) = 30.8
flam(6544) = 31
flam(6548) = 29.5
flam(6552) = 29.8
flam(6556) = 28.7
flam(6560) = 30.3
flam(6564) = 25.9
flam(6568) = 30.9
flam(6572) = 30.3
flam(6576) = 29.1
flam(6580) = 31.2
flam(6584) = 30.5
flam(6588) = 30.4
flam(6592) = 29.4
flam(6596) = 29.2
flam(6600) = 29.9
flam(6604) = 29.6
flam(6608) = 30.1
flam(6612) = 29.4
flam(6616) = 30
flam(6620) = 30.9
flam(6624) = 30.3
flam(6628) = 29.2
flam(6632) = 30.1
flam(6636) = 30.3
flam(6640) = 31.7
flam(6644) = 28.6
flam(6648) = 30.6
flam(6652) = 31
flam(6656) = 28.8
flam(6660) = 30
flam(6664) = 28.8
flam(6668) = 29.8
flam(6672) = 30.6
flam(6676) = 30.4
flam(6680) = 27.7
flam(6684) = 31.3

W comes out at 1.1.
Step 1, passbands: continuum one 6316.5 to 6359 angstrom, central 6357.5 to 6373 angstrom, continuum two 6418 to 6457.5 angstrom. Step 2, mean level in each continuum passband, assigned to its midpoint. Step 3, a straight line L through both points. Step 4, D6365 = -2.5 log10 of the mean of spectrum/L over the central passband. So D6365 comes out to 0.01 mag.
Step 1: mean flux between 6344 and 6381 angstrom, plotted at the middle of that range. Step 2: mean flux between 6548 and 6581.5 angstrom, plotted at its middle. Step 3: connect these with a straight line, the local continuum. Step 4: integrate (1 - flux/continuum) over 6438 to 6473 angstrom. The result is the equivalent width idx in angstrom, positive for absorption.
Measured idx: 0.9 angstrom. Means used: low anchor 29.2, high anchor 29.5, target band 28.6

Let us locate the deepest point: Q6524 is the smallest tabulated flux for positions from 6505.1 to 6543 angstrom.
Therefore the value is 30.3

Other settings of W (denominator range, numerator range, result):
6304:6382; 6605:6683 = 1.14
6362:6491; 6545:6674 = 1.09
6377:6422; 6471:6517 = 1.08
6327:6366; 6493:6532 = 1.12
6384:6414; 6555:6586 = 1.09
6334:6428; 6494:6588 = 1.10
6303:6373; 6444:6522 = 1.09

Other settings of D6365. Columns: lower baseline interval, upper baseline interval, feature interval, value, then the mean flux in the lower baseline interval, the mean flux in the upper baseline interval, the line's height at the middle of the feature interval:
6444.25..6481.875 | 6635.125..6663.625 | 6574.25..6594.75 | -0.01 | 29.2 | 30.1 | 29.8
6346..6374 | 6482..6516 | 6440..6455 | 0.03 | 29.1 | 29.9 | 29.6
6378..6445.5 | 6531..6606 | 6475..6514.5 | -0.02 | 28.8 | 29.9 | 29.4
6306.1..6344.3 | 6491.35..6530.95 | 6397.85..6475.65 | 0.03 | 28.5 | 30.4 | 29.6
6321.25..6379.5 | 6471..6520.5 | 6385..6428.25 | 0.02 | 28.9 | 30.1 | 29.4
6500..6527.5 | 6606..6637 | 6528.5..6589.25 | 0.02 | 30.9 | 30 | 30.5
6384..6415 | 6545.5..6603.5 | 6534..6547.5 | -0.04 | 28.6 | 29.7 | 29.5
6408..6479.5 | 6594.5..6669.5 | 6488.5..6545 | -0.04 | 29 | 29.9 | 29.4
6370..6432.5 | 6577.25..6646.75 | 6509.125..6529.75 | -0.06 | 29.1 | 30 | 29.6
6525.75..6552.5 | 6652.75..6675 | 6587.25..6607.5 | 0.02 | 30.5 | 29.7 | 30.2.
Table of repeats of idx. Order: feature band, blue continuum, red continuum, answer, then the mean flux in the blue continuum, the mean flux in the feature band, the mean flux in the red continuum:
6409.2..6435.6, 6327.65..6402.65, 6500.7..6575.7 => 0.18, 28.8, 29.1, 30.3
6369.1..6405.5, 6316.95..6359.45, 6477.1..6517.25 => 0.15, 28.7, 29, 30.1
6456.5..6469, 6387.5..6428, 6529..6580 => 0.20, 28.8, 28.7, 29.9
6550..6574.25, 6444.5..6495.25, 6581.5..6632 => 0.35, 29.3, 29.3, 29.9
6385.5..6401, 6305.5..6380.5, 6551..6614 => 0.37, 28.8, 28.3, 29.7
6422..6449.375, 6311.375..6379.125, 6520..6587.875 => 0.25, 28.8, 29.1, 30.1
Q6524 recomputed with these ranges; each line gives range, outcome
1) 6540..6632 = 25.9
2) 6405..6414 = 28.4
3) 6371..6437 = 27.1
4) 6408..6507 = 25.2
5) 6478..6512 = 26.8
